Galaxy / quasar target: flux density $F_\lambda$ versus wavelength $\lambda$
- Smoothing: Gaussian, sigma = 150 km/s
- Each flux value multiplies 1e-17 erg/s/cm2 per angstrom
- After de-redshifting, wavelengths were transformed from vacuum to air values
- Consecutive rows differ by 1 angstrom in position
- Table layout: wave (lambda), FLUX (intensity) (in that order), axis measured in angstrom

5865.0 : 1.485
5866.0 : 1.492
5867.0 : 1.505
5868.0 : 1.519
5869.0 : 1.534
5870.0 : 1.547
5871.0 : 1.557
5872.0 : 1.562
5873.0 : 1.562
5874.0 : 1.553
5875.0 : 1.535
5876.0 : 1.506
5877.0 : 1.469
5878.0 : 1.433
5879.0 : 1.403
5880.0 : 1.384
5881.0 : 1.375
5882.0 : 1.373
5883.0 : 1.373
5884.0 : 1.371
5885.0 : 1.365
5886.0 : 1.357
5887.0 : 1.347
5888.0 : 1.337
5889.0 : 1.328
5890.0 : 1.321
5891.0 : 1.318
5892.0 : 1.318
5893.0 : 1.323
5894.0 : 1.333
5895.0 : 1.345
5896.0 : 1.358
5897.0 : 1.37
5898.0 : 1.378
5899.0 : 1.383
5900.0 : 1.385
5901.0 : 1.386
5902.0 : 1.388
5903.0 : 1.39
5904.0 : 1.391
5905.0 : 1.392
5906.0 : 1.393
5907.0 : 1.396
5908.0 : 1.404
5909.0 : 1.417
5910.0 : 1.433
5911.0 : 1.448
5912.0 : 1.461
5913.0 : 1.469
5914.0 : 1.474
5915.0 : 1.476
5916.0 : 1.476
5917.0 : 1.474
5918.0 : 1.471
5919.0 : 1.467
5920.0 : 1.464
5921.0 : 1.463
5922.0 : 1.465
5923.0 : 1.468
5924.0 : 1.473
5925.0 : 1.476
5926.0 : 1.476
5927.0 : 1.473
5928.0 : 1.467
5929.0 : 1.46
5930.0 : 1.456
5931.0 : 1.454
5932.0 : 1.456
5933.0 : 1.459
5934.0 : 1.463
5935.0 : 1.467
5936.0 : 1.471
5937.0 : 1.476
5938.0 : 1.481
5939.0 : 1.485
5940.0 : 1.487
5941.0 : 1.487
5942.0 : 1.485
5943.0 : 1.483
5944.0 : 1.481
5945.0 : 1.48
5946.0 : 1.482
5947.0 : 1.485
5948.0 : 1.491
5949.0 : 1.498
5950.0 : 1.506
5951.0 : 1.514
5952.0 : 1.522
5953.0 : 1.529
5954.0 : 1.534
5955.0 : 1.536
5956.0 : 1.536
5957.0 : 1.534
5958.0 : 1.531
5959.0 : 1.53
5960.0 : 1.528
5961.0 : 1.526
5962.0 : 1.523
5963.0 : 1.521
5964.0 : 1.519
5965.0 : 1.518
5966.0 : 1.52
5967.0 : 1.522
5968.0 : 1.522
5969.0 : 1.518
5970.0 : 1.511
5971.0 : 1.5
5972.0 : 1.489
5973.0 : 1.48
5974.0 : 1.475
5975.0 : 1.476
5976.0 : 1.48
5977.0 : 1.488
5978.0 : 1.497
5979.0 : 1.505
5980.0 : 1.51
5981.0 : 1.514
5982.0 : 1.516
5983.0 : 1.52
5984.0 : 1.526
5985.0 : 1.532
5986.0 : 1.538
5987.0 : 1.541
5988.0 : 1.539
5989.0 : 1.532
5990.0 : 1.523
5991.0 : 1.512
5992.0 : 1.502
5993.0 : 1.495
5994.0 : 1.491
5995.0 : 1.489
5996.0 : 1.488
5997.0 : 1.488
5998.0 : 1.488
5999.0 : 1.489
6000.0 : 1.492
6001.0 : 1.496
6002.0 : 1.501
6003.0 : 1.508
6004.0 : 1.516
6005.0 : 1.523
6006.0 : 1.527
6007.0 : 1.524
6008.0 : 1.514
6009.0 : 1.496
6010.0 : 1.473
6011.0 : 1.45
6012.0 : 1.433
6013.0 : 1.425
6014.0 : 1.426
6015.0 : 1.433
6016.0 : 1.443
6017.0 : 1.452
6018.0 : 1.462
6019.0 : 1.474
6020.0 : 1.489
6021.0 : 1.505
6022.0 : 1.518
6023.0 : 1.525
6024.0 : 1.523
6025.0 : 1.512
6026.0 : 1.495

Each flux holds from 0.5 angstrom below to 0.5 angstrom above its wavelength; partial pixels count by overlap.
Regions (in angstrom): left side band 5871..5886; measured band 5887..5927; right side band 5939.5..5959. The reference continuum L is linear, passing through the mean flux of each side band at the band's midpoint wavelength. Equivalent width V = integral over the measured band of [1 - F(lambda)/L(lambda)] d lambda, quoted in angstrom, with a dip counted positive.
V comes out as 1.7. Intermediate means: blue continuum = 1.45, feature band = 1.41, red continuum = 1.51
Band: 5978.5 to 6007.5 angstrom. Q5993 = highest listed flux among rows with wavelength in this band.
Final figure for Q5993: 1.541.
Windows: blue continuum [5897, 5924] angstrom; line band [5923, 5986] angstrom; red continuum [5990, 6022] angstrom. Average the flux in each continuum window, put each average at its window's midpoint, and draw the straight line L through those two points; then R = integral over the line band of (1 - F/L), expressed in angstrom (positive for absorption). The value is -1.8 angstrom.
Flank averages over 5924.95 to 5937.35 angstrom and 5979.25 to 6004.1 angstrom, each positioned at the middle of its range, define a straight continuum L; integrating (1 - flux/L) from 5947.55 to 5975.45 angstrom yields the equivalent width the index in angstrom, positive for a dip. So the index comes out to -0.51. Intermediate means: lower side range 1.47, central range 1.51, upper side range 1.51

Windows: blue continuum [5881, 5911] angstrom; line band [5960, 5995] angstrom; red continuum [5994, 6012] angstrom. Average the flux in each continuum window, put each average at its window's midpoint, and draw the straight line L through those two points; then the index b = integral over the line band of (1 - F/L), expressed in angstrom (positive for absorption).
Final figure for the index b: -1.1 angstrom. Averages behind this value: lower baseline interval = 1.37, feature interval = 1.51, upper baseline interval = 1.5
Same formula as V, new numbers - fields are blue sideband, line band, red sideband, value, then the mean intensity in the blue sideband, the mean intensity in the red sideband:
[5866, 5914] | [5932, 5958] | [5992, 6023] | -0.8 angstrom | 1.42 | 1.48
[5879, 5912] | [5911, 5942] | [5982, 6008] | -1.2 angstrom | 1.37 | 1.51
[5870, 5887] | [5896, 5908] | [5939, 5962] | 0.7 angstrom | 1.45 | 1.51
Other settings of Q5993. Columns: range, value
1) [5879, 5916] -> 1.476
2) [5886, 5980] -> 1.536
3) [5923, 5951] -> 1.514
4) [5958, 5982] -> 1.531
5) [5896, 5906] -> 1.393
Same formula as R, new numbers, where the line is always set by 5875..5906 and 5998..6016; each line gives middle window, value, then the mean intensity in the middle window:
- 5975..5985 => -0.3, 1.51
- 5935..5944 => -0.4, 1.48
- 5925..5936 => -0.4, 1.46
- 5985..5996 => -0.4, 1.52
